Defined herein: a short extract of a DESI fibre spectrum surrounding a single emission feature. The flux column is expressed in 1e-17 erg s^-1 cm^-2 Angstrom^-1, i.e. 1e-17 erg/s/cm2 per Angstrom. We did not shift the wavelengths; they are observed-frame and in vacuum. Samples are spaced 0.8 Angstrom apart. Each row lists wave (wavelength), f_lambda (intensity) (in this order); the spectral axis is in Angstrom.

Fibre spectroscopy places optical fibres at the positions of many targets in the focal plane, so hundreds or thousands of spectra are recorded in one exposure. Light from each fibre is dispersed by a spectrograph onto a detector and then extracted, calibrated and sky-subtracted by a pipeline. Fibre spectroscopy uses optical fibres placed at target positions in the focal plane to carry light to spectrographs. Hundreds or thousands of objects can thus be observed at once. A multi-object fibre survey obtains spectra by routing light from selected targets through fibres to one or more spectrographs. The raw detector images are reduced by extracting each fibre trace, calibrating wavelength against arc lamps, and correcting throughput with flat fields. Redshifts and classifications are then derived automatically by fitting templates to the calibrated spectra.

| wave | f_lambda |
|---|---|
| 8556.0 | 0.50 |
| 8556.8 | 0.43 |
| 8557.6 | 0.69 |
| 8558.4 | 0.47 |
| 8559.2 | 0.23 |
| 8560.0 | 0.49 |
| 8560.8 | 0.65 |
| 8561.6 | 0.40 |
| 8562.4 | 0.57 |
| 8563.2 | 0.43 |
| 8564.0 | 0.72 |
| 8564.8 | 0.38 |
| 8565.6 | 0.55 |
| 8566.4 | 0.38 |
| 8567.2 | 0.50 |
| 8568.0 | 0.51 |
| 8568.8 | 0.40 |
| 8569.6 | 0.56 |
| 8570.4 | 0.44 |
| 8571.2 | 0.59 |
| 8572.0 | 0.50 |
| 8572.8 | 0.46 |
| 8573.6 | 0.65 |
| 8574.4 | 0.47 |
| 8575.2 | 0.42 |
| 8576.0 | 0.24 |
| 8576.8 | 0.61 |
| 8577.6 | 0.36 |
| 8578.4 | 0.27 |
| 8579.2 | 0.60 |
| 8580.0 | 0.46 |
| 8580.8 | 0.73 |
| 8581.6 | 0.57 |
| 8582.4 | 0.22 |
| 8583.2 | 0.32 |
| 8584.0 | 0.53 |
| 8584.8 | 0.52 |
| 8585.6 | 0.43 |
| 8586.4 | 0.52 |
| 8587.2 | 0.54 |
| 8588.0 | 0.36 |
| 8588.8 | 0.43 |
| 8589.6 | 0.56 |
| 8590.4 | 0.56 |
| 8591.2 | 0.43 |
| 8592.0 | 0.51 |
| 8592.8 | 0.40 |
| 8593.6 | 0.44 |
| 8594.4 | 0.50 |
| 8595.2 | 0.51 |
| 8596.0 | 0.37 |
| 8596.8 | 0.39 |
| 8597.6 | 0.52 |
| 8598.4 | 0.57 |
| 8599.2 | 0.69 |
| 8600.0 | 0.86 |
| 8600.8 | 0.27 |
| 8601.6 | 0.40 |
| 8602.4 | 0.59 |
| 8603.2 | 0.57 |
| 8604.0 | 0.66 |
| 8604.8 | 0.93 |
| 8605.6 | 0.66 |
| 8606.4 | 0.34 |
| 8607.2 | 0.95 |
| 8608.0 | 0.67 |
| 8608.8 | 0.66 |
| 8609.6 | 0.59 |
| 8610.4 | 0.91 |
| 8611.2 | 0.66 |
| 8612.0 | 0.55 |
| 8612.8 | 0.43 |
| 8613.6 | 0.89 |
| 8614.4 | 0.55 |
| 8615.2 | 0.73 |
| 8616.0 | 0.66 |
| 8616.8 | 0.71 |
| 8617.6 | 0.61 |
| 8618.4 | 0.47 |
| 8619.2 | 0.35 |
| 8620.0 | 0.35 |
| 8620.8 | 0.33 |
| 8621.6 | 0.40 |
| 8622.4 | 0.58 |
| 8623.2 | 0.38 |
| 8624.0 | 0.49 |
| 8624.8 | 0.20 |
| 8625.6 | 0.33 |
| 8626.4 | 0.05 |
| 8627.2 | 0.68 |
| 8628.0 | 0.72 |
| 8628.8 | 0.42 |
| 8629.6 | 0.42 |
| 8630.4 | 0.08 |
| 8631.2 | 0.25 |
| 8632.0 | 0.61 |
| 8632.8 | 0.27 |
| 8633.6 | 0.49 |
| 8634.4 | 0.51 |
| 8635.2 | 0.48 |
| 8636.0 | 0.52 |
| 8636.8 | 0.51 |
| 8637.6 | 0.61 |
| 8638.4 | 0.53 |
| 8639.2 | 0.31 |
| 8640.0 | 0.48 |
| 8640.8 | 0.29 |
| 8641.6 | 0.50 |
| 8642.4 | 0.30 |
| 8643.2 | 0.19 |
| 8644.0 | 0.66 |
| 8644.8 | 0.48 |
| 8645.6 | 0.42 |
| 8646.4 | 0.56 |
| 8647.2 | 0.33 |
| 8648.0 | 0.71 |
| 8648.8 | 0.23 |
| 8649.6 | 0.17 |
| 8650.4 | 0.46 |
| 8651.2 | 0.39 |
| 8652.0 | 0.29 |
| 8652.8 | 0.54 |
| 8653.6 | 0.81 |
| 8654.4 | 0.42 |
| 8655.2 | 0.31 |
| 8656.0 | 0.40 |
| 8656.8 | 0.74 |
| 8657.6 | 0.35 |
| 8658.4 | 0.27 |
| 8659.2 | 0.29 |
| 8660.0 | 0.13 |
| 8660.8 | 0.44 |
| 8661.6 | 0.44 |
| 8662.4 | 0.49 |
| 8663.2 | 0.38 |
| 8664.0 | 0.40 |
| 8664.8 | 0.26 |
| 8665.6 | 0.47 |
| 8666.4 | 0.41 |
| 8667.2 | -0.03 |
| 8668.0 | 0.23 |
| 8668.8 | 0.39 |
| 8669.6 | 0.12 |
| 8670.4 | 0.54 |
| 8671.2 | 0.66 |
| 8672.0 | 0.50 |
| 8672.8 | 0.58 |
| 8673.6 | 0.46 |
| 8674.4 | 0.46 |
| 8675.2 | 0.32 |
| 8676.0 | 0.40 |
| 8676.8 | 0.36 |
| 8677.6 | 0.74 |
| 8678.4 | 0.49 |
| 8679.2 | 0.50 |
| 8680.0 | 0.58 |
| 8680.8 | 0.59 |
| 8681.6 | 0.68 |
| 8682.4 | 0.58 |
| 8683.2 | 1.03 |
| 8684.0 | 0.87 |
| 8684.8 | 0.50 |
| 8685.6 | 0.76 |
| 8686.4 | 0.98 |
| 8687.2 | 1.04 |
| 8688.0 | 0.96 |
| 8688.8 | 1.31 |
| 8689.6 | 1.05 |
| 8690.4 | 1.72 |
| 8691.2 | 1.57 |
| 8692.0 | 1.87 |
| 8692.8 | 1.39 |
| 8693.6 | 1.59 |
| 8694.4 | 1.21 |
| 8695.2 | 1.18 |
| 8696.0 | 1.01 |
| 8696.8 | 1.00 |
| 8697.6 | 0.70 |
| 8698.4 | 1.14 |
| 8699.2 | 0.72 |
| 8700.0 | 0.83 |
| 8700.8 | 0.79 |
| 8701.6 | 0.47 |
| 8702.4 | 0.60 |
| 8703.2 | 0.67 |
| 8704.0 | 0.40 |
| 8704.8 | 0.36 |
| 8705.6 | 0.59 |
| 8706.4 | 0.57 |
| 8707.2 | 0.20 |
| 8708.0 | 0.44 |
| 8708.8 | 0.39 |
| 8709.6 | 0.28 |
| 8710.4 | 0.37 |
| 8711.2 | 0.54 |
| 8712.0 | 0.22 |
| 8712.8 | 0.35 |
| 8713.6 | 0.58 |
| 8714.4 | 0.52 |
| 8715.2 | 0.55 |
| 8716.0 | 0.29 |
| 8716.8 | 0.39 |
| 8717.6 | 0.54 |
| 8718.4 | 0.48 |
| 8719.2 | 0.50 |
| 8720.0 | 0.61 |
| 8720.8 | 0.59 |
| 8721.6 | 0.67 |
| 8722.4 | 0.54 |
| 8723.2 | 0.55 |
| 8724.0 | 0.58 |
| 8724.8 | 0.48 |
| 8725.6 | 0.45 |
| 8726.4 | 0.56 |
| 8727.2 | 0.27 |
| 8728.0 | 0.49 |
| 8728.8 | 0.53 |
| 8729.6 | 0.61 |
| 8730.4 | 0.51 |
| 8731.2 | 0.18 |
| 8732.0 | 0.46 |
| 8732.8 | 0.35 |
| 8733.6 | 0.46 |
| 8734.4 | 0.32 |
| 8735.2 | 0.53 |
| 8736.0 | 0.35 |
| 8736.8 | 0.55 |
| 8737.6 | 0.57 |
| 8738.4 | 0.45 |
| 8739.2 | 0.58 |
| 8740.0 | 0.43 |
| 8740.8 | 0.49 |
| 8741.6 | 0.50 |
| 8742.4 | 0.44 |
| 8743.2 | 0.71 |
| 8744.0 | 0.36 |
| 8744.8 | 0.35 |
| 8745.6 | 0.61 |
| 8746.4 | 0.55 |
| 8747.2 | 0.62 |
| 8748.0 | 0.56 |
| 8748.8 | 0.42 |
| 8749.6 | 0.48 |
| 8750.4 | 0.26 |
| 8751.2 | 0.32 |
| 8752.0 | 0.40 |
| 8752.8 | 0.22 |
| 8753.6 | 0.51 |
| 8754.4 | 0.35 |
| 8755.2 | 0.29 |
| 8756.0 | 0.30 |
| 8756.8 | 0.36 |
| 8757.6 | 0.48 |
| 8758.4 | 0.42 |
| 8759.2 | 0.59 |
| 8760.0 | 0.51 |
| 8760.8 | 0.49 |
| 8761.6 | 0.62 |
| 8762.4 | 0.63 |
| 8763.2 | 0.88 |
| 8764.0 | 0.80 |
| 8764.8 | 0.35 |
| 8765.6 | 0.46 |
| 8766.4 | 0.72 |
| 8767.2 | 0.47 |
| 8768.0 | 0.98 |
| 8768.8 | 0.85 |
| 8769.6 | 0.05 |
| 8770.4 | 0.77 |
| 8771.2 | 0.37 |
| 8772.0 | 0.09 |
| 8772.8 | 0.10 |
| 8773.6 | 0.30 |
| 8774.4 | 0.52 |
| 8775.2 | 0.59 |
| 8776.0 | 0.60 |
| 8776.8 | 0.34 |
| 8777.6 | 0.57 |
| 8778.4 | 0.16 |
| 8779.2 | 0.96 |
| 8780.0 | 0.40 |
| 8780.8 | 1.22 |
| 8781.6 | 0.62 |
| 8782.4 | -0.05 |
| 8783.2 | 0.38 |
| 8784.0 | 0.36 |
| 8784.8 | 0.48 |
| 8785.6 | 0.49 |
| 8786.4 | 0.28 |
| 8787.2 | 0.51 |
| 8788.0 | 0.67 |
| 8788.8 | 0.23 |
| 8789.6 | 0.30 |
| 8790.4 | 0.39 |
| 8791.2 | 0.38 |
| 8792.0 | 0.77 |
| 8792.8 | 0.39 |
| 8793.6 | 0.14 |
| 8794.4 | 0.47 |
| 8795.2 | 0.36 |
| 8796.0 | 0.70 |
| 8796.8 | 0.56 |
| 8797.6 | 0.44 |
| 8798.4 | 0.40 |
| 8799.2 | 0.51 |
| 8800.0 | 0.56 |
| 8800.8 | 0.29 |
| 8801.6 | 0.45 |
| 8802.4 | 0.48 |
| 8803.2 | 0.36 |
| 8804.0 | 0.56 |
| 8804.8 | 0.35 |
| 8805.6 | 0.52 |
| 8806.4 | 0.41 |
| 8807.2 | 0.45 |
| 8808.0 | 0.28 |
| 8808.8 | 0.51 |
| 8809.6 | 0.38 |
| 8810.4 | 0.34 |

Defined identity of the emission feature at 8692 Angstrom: [O III] 5007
